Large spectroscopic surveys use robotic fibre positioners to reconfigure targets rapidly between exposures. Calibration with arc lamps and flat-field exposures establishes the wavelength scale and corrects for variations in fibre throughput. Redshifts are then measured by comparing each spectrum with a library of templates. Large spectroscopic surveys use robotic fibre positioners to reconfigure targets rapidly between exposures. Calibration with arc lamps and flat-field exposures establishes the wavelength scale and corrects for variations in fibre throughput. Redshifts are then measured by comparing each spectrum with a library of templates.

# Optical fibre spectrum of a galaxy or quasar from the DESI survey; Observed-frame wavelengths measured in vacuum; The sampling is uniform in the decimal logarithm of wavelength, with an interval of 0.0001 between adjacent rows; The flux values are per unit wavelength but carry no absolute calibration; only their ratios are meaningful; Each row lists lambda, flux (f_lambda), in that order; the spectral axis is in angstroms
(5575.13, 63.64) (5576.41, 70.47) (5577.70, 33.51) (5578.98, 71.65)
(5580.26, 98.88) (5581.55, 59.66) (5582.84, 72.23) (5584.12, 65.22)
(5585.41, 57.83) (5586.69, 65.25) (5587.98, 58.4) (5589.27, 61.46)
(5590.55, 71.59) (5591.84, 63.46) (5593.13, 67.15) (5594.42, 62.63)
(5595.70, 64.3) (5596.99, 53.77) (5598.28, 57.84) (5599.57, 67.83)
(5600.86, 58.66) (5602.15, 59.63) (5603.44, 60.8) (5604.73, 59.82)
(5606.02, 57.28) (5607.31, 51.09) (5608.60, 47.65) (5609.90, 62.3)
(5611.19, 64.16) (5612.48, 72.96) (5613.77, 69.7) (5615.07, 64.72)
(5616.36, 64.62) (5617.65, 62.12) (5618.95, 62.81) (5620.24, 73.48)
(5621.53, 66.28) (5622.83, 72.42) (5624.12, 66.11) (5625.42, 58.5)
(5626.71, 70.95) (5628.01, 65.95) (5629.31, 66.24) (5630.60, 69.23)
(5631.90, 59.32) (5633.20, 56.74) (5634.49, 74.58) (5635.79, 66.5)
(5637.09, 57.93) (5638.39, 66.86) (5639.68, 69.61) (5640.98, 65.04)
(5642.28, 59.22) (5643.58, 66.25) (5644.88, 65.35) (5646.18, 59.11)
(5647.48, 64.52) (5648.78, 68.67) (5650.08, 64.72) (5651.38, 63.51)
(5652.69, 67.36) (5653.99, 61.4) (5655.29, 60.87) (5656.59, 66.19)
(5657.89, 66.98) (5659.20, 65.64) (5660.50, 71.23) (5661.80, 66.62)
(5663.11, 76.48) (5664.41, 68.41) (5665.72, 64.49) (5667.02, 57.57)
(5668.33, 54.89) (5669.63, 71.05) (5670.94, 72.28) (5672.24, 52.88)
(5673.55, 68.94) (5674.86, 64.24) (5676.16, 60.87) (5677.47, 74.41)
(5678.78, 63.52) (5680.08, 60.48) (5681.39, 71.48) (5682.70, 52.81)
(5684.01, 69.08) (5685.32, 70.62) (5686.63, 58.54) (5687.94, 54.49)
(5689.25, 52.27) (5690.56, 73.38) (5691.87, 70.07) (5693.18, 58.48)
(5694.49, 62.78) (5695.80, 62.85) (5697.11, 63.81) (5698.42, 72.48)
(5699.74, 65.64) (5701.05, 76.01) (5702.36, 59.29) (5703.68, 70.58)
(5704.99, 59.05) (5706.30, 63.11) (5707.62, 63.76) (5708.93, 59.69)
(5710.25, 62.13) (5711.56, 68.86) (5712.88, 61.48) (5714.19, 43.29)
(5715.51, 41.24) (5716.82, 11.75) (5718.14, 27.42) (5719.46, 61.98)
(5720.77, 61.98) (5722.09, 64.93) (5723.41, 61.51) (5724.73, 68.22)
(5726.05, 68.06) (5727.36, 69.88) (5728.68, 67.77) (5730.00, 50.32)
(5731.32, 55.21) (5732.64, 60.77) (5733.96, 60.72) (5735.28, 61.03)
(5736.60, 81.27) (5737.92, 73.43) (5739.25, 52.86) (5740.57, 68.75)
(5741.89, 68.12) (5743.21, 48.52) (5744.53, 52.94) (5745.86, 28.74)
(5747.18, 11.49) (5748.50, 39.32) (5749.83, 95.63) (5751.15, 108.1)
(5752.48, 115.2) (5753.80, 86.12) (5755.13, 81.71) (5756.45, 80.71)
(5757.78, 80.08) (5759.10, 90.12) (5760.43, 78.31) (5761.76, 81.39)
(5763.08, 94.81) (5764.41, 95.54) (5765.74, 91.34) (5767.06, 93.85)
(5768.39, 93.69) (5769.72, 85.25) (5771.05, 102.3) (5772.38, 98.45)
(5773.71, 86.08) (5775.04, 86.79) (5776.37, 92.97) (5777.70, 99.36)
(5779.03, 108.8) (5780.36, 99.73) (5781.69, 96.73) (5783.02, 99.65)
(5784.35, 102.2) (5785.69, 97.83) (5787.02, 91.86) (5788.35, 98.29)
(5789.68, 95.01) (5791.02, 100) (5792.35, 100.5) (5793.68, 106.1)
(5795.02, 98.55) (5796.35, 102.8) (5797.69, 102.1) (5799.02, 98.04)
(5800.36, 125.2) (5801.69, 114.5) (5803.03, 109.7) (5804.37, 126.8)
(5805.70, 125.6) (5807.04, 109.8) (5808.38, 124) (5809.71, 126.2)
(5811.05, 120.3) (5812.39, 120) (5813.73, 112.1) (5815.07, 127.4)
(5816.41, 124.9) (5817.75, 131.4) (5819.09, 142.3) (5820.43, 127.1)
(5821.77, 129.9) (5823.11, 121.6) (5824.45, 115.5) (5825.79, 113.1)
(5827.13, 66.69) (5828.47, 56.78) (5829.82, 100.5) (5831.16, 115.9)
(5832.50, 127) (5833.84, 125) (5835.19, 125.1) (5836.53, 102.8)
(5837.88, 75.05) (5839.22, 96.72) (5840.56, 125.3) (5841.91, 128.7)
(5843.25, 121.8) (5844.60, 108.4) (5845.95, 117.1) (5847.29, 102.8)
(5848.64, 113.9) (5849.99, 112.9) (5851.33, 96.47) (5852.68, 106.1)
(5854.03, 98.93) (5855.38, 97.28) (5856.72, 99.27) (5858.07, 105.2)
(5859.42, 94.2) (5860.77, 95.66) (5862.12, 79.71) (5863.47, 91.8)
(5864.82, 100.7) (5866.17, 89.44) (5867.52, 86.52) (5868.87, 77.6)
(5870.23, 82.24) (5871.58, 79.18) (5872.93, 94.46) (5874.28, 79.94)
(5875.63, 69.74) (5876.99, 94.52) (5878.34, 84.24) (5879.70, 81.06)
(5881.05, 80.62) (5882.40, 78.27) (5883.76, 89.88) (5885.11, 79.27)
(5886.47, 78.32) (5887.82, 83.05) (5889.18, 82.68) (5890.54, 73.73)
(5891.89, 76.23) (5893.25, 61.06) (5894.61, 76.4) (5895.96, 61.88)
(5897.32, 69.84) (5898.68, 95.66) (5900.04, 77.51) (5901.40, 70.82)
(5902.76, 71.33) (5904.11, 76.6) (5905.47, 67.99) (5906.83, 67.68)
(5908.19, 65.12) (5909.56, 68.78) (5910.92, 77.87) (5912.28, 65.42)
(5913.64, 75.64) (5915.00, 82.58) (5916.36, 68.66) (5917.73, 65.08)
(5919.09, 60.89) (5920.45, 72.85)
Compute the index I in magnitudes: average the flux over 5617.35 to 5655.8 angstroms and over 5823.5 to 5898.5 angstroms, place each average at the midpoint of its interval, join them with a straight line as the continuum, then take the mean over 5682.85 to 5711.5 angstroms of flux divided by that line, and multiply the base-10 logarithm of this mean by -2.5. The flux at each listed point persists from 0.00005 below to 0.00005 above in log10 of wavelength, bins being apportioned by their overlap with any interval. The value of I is 0.14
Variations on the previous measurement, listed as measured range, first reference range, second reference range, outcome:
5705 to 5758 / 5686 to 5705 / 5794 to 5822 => 0.30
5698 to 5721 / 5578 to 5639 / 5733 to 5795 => 0.33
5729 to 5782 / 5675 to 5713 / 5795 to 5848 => 0.14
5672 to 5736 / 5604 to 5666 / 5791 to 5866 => 0.30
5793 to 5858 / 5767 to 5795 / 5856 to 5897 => -0.23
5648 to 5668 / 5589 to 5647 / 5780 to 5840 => 0.12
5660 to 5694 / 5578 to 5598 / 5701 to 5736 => -0.07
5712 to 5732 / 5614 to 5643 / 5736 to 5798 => 0.41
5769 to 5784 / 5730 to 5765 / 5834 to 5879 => -0.23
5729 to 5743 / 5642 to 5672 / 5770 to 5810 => 0.37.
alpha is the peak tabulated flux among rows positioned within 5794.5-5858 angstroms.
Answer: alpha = 142.3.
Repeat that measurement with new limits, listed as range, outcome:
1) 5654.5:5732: 76.48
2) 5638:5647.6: 69.61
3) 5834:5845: 128.7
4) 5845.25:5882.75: 117.1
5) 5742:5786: 115.2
